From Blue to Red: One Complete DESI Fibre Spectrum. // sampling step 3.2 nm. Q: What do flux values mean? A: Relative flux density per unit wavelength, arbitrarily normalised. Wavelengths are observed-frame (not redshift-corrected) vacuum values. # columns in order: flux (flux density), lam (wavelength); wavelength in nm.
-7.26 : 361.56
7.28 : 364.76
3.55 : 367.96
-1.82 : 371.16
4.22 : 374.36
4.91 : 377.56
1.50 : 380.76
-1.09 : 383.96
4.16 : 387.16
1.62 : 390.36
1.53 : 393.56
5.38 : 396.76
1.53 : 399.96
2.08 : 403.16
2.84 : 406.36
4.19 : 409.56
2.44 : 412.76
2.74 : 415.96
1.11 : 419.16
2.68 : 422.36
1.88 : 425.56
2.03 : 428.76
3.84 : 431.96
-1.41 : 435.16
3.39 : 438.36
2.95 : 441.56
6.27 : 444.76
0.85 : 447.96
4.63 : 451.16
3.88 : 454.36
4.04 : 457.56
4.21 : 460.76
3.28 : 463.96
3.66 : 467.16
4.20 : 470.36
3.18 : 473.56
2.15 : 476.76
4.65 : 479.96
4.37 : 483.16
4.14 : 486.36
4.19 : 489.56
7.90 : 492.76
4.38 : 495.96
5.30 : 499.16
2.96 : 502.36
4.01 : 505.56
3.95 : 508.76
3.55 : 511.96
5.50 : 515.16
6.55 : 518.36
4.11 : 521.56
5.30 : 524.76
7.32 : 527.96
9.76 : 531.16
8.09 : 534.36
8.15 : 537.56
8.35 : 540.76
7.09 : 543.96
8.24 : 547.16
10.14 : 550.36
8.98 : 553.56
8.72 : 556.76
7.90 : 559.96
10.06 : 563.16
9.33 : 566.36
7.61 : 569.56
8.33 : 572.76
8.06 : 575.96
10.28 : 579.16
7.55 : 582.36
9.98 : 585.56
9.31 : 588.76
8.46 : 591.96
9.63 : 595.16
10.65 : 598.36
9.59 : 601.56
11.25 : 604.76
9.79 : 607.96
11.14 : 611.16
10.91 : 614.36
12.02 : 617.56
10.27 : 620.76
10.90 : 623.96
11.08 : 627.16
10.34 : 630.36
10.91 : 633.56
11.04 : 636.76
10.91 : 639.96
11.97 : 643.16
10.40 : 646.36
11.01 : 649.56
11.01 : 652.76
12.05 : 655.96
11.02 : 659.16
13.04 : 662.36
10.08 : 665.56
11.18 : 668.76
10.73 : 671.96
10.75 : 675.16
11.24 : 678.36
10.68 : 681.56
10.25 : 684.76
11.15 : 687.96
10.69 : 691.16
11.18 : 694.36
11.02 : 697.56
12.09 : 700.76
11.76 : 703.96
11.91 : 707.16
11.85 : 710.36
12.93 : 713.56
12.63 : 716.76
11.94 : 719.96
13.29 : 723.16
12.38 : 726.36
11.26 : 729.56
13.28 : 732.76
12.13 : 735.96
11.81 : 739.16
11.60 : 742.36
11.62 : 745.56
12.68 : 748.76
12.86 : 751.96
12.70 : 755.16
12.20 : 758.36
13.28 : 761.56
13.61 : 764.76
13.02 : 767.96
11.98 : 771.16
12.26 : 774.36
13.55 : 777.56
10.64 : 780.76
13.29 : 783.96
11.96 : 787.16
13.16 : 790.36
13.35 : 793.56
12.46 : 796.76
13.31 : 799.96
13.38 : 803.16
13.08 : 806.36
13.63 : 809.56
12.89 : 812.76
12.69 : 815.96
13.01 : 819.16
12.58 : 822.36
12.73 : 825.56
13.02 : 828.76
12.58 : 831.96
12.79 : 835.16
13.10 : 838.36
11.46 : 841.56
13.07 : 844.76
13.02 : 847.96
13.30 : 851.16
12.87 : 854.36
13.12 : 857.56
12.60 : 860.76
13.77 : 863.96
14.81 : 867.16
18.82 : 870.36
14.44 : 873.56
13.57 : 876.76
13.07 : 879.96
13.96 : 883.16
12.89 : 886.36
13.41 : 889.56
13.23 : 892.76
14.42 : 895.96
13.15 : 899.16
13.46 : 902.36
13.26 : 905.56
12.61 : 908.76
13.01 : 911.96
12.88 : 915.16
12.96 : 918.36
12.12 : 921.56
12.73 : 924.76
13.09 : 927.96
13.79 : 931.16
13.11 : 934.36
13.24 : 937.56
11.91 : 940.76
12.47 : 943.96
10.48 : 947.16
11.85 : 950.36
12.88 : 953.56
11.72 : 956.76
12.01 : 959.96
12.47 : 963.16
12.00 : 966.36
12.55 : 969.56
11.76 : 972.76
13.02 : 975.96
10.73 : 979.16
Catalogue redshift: 0.32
